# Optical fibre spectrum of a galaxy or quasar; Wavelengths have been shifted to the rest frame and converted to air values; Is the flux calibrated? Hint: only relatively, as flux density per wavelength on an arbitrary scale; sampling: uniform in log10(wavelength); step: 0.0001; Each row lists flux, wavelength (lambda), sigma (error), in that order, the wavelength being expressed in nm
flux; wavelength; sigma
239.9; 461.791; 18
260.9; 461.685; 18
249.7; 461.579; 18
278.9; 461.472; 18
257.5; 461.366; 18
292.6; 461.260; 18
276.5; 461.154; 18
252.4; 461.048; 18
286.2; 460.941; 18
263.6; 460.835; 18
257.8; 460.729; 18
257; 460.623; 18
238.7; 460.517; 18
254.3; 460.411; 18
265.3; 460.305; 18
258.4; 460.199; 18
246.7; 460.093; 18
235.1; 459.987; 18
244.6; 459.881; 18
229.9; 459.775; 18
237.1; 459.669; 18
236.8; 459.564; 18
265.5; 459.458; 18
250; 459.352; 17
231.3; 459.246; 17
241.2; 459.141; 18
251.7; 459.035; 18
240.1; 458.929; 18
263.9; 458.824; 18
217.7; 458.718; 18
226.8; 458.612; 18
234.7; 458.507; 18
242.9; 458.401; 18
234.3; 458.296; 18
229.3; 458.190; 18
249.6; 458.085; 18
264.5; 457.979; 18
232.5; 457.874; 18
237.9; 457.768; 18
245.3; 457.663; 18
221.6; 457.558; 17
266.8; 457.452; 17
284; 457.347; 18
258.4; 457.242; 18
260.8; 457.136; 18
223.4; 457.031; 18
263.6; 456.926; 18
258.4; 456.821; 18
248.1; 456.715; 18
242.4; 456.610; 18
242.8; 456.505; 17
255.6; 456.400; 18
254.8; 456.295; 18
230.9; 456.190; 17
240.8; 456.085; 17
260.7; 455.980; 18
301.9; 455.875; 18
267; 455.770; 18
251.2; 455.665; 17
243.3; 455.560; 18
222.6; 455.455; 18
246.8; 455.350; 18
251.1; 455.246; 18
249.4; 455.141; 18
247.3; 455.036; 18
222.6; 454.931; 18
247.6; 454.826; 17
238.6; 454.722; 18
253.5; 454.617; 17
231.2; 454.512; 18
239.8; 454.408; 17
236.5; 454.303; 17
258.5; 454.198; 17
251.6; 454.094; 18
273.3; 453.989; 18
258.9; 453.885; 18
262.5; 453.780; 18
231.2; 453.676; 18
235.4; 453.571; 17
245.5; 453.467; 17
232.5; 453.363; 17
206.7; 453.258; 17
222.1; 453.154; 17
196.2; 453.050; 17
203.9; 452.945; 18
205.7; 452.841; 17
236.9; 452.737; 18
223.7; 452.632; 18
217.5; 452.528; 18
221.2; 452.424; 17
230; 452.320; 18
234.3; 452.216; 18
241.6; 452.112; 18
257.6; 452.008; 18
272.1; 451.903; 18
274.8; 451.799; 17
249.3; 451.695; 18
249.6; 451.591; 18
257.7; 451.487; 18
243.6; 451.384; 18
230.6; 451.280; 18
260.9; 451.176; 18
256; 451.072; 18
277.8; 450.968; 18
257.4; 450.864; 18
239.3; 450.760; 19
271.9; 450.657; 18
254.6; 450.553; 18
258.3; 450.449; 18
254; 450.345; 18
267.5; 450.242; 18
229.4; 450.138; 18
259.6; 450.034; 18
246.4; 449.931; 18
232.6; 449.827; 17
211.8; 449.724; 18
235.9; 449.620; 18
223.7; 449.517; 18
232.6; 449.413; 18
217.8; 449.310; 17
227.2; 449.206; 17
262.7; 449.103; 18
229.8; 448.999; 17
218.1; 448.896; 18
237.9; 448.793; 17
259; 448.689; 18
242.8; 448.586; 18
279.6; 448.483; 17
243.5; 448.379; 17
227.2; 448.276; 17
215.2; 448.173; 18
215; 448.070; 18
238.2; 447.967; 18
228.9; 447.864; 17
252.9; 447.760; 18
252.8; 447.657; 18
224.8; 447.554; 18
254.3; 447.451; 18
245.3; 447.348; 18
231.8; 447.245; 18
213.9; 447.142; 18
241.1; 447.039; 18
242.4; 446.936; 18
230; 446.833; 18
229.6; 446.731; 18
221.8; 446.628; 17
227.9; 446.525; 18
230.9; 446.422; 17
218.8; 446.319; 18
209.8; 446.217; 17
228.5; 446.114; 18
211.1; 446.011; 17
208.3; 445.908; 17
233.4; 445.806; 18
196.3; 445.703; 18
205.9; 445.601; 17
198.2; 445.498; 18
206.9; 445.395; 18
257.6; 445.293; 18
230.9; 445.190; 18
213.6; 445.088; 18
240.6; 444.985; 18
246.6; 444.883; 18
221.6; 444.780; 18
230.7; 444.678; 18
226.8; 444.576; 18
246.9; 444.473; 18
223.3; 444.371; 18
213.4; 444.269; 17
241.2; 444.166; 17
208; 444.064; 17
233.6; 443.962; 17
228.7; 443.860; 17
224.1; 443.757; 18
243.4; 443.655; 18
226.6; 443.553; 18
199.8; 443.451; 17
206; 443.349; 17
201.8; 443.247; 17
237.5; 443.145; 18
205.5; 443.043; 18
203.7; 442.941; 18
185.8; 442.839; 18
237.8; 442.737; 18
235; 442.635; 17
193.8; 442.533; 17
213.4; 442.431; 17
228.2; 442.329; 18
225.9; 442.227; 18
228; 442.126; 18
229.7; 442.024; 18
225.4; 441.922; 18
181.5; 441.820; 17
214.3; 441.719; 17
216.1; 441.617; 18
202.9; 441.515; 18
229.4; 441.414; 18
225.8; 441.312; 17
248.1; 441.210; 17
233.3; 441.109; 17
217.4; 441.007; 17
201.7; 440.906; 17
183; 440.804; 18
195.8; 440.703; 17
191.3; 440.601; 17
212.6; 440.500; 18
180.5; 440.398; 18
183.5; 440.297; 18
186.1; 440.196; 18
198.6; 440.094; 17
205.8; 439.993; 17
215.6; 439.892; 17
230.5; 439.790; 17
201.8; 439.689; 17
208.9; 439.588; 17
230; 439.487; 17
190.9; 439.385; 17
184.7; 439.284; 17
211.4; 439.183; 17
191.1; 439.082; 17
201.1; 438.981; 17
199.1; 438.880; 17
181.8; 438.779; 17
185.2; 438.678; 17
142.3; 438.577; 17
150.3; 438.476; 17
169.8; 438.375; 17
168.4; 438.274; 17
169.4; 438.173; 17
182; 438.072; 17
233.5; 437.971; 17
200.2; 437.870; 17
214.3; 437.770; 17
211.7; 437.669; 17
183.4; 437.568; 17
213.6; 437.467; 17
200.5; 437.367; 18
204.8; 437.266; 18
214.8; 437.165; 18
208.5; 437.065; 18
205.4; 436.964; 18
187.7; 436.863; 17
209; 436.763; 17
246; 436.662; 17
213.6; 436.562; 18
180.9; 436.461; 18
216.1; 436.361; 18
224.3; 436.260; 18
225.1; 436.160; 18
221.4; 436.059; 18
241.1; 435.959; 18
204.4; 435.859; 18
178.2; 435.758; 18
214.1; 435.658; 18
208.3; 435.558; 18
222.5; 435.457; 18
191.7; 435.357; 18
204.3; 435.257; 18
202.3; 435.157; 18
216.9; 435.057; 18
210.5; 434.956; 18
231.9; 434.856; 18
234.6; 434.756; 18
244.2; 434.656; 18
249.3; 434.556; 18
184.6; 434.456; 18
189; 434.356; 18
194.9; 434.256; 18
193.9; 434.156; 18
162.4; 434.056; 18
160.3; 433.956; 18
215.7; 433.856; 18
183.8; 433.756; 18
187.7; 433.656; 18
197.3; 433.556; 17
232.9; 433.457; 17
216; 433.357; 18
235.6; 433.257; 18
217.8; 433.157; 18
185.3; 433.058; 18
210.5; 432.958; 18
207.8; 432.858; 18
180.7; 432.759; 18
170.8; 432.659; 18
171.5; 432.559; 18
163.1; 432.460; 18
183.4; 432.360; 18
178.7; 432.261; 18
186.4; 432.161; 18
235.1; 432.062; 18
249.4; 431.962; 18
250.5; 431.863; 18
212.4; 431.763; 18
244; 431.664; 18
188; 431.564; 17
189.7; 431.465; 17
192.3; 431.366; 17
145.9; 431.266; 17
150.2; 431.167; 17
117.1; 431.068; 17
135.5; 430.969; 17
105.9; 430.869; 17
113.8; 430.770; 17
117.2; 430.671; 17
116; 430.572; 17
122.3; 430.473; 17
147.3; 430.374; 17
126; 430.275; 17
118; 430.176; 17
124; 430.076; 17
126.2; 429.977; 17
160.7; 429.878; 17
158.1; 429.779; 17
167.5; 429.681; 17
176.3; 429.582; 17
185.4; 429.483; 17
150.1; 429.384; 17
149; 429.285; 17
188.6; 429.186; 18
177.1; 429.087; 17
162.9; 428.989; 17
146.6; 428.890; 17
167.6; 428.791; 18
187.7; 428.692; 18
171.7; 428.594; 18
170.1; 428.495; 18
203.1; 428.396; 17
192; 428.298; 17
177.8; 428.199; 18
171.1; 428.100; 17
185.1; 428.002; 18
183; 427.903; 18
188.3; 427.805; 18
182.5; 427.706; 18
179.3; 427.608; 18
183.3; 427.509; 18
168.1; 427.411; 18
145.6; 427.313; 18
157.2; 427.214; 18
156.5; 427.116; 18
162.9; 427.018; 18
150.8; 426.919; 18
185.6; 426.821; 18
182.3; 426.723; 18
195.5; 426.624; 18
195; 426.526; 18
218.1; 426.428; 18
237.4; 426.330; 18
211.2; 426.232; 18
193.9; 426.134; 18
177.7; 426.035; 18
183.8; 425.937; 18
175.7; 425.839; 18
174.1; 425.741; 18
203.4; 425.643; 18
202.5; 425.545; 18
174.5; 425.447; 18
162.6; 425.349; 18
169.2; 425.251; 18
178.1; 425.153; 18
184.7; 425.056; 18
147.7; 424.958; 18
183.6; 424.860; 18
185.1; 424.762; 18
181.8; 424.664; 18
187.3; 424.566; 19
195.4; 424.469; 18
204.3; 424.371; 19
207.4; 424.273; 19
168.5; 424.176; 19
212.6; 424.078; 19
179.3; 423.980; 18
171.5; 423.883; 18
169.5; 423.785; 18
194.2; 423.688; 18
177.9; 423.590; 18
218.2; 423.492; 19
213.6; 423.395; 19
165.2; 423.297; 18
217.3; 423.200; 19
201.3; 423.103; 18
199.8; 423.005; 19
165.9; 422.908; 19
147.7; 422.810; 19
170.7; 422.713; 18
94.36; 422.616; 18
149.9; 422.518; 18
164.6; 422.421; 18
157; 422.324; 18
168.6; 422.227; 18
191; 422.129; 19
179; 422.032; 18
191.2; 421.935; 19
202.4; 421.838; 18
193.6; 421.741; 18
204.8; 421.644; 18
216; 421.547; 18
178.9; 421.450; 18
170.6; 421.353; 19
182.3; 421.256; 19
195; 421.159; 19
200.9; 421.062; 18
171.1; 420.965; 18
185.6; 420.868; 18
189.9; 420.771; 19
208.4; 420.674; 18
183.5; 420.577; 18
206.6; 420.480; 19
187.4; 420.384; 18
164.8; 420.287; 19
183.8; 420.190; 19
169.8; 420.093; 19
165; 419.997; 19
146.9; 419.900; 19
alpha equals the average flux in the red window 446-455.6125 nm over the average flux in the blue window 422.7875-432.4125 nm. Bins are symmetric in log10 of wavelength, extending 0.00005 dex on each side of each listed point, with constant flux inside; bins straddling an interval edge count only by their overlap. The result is 1.4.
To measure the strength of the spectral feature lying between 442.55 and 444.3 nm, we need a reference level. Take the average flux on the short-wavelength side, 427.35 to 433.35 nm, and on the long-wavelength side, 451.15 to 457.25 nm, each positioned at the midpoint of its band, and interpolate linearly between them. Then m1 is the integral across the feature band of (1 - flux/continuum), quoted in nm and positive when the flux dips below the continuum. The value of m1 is -0.062 nm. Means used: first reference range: 173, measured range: 219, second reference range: 243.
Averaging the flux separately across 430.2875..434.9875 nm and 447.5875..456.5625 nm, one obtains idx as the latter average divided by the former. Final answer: 1.30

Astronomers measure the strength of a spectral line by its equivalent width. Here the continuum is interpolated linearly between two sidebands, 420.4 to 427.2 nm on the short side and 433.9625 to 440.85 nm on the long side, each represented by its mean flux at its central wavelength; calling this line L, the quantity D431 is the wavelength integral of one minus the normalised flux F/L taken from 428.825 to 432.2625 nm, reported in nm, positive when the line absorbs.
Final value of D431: 0.53 nm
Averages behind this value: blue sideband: 184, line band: 163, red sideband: 202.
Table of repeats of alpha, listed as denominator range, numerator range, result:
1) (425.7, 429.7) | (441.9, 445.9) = 1.24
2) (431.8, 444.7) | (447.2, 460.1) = 1.17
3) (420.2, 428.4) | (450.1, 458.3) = 1.34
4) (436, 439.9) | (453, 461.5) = 1.23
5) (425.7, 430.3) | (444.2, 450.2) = 1.33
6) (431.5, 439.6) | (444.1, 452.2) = 1.17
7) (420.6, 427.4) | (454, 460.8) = 1.35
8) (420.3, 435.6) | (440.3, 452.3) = 1.26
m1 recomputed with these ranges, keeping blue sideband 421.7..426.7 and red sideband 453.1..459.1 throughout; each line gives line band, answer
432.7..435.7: -0.04 nm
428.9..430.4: 0.31 nm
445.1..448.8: -0.03 nm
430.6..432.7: 0.24 nm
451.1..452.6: -0.05 nm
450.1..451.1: -0.09 nm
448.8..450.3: -0.02 nm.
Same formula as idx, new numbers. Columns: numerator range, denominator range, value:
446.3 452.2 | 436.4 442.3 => 1.19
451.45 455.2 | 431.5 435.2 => 1.17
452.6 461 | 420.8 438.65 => 1.32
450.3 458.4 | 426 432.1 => 1.43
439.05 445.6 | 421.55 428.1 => 1.18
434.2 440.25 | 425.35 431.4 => 1.22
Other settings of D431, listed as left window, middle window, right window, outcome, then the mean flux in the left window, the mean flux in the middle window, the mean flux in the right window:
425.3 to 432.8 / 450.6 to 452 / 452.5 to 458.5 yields -0.15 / 173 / 257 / 243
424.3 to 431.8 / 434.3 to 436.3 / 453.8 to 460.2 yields -0.26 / 171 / 215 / 247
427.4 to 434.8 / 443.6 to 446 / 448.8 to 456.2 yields -0.06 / 179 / 225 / 243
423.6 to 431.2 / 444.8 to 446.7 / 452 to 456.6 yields -0.03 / 170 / 221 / 240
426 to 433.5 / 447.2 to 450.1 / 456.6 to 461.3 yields -0.18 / 176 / 237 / 249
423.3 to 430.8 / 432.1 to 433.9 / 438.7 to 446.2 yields -0.06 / 174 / 196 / 214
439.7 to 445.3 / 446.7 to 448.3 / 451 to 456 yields -0.04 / 217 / 234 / 243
